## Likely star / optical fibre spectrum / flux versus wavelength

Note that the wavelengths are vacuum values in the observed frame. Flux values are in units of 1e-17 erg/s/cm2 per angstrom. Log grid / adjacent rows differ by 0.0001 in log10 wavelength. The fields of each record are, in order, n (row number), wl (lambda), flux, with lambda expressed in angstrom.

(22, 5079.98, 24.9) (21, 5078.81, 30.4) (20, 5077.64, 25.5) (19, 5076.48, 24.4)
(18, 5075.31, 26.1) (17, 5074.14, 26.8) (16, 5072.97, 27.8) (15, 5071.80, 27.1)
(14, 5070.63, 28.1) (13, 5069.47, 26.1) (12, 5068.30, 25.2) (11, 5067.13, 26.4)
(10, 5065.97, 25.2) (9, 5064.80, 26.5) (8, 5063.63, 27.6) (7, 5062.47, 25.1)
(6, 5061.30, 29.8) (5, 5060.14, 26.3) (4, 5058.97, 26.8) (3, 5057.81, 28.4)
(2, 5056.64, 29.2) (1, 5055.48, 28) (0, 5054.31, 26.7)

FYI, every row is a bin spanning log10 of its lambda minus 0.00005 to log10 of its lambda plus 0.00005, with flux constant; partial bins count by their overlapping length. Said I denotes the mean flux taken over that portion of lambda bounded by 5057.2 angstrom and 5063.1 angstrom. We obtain 27.3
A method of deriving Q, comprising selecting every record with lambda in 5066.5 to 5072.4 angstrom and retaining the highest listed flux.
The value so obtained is 28.1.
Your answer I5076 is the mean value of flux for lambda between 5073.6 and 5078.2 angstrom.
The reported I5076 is 25.7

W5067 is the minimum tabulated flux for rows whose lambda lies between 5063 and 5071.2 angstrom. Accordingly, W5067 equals 25.2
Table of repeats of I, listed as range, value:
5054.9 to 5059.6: 28.1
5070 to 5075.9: 27.2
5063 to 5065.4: 27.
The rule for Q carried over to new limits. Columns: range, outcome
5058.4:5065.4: 29.8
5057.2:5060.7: 28.4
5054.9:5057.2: 29.2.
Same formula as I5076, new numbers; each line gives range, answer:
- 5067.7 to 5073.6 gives 26.8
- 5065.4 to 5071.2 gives 26.2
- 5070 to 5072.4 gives 27.6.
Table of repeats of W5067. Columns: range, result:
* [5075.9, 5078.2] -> 24.4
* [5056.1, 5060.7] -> 26.3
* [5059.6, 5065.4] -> 25.1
